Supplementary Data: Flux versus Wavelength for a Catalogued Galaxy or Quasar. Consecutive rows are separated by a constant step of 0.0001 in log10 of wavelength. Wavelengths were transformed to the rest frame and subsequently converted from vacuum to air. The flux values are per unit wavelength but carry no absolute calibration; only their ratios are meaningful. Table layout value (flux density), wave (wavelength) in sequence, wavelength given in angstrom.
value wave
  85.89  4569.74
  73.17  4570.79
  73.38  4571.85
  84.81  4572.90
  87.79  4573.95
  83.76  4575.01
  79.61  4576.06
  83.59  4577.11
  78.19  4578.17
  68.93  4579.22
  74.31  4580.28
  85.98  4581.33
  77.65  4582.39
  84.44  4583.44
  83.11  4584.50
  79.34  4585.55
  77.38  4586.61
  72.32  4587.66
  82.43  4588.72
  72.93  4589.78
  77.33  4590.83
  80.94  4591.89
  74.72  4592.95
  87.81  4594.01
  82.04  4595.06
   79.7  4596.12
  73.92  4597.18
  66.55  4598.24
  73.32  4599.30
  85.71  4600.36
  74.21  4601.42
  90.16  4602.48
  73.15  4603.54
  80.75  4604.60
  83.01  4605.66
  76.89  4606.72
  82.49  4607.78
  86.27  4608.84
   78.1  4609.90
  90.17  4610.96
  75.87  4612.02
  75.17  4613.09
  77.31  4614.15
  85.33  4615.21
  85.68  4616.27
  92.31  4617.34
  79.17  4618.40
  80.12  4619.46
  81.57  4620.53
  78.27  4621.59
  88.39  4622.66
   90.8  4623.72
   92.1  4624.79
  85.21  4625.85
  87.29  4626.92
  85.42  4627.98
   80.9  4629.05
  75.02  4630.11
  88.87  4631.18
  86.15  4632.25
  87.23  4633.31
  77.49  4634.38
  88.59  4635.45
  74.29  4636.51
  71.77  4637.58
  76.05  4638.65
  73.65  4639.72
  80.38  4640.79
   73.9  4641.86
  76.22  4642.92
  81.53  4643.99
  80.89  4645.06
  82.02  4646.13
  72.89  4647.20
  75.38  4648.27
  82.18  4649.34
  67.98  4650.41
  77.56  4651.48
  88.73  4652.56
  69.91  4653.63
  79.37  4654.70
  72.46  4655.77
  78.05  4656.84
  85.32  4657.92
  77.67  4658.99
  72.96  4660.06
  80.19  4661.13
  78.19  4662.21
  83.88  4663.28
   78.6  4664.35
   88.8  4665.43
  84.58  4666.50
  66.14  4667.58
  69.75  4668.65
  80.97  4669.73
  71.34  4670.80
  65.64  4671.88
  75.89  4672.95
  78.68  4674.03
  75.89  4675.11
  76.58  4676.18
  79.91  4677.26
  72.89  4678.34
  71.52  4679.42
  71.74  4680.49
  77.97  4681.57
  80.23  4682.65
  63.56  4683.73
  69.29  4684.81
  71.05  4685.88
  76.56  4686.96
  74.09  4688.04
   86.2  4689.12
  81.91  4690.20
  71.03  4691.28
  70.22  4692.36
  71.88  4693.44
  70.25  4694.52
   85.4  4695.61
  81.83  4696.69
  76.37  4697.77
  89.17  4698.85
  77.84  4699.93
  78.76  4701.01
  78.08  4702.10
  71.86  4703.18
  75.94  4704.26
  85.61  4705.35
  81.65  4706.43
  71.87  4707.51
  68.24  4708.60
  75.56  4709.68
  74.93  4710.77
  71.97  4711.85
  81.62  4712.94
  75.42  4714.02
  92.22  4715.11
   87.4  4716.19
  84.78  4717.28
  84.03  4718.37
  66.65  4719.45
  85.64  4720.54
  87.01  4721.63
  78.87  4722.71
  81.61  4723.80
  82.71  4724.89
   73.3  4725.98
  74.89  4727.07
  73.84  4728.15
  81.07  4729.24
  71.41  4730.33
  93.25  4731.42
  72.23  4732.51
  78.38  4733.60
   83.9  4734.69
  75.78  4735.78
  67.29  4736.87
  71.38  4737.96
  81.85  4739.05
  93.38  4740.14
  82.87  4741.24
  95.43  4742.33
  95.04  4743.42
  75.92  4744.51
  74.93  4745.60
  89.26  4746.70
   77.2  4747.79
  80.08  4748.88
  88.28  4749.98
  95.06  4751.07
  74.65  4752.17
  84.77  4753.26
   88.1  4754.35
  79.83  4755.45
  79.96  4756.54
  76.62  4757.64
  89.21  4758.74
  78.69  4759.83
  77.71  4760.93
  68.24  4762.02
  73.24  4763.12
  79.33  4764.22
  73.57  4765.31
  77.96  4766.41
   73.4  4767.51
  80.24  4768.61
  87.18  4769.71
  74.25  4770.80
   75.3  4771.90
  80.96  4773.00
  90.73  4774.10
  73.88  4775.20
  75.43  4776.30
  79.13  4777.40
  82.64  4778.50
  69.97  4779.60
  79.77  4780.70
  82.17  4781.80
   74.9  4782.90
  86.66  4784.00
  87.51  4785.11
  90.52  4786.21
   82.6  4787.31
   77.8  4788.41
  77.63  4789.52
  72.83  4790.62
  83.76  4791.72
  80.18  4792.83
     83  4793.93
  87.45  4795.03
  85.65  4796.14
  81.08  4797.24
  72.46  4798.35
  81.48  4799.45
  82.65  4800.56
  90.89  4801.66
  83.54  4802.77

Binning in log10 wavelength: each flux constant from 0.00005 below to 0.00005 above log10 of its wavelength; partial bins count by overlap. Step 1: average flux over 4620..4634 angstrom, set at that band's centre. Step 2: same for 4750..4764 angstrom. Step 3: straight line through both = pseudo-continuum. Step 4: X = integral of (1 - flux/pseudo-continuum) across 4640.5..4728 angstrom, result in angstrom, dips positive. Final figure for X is 6.1 angstrom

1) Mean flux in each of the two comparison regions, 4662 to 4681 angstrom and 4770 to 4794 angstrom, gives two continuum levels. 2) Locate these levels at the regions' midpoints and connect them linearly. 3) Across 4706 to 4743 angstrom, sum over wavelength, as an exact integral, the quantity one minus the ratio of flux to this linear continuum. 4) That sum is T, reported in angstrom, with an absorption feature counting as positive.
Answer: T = -0.7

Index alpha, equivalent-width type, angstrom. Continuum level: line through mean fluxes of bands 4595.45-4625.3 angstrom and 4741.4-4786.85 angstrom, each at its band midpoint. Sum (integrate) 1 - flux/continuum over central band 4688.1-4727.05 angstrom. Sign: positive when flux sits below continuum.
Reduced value 1.14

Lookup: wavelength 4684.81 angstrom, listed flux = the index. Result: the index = 69.29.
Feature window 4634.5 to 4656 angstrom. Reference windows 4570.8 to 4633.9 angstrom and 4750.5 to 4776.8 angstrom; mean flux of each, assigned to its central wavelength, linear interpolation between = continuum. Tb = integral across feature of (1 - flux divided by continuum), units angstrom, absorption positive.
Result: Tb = 0.88 angstrom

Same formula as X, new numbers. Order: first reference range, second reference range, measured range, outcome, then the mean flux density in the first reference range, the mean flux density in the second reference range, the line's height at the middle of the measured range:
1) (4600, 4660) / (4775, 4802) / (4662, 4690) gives 1.7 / 80.7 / 80.9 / 80.8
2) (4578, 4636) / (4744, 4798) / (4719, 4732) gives 0.2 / 81.1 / 80.4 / 80.6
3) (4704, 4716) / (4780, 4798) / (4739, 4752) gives -1.0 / 78.1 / 81.9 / 79.8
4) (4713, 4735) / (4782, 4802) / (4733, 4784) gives 0.6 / 80.4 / 82.1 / 81.3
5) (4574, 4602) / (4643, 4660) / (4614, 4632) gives -1.4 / 78.6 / 77.9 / 78.2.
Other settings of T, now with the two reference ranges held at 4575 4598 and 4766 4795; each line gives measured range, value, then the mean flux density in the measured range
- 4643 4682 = 1.1 angstrom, 77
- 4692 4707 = 0.3 angstrom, 78.3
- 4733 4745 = -0.3 angstrom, 81.9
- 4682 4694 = 0.8 angstrom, 74.2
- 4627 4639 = -0.3 angstrom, 81.4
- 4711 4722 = -0.2 angstrom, 81.4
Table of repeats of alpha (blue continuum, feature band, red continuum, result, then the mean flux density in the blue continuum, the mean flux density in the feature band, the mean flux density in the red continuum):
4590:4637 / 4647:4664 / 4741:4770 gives 0.8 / 81.7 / 77.8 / 81.3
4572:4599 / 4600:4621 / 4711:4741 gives -0.7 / 79.1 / 81.6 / 79.7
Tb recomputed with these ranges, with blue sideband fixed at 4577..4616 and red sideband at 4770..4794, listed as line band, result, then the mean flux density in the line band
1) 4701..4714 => 0.6 angstrom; 76.2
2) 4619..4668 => -0.4 angstrom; 80.1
